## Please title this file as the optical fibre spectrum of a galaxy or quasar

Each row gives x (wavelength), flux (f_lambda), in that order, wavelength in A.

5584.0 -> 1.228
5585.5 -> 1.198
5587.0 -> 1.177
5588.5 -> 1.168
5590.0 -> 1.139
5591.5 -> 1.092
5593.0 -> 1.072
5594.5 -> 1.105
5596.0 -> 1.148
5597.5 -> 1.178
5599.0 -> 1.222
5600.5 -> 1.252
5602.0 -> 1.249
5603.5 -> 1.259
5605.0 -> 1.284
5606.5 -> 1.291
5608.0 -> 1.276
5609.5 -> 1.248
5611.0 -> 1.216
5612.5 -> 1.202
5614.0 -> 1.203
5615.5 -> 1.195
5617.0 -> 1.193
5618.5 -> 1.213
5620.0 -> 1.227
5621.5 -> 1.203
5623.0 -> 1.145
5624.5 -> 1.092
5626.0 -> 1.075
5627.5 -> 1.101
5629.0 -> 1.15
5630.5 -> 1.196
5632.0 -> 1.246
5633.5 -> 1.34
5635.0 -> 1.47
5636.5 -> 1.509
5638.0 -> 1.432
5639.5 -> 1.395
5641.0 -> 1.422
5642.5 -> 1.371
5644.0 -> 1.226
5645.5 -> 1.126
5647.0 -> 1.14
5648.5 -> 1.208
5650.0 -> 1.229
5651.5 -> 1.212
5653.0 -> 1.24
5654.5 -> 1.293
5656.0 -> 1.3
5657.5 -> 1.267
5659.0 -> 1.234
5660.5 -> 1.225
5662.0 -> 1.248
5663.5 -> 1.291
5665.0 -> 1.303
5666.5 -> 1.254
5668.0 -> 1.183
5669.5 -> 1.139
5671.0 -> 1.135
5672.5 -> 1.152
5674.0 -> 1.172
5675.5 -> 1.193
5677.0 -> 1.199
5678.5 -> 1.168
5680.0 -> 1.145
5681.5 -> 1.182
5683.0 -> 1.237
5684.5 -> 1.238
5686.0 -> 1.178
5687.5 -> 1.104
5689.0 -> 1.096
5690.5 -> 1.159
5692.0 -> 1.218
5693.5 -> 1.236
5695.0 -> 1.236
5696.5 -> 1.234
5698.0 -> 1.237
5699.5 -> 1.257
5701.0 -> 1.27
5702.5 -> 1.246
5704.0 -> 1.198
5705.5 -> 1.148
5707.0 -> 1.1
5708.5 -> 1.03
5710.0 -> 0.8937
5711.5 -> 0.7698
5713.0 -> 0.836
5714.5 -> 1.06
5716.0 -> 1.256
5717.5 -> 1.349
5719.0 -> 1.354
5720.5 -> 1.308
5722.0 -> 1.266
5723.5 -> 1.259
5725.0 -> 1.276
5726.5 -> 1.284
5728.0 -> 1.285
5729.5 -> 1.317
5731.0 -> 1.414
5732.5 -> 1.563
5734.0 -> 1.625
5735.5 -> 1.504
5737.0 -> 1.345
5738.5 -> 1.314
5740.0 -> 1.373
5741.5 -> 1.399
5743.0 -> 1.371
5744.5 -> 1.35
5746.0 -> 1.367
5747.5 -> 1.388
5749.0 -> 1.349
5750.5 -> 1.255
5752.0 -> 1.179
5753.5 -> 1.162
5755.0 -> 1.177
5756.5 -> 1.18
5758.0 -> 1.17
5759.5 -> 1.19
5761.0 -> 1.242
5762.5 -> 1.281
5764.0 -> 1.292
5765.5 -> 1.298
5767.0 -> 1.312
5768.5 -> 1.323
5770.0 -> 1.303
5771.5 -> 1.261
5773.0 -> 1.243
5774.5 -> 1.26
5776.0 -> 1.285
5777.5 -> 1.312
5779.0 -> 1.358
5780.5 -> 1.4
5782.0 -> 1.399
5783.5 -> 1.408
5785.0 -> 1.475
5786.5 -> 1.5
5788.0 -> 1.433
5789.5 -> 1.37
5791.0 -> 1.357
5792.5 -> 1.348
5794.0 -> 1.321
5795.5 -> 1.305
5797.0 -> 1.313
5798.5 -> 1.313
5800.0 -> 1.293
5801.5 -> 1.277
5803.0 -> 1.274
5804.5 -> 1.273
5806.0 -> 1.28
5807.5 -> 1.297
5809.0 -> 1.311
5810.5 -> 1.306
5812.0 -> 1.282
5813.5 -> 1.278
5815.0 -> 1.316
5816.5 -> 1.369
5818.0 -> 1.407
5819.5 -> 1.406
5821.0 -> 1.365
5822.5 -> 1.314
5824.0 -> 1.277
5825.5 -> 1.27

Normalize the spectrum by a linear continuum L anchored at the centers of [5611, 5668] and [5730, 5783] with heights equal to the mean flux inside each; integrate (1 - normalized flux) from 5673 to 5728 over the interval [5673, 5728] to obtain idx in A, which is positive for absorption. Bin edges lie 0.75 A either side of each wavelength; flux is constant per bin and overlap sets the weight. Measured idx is 4.6 A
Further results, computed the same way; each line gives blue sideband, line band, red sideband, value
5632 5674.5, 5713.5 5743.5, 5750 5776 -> -2.2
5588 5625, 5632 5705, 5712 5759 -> 0.2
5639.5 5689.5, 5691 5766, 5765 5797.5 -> 2.0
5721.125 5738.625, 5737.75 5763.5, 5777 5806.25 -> 1.6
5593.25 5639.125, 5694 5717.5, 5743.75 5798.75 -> 2.8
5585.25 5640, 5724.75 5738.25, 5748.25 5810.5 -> -1.3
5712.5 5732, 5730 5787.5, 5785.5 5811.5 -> -1.8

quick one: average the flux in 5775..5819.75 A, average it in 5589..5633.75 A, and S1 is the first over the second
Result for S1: 1.1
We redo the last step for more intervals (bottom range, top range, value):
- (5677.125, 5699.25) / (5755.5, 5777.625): 1.06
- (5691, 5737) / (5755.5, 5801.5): 1.07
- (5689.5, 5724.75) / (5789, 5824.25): 1.13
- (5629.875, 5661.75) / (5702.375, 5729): 0.90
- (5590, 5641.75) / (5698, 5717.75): 0.90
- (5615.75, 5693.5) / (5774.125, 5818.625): 1.09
